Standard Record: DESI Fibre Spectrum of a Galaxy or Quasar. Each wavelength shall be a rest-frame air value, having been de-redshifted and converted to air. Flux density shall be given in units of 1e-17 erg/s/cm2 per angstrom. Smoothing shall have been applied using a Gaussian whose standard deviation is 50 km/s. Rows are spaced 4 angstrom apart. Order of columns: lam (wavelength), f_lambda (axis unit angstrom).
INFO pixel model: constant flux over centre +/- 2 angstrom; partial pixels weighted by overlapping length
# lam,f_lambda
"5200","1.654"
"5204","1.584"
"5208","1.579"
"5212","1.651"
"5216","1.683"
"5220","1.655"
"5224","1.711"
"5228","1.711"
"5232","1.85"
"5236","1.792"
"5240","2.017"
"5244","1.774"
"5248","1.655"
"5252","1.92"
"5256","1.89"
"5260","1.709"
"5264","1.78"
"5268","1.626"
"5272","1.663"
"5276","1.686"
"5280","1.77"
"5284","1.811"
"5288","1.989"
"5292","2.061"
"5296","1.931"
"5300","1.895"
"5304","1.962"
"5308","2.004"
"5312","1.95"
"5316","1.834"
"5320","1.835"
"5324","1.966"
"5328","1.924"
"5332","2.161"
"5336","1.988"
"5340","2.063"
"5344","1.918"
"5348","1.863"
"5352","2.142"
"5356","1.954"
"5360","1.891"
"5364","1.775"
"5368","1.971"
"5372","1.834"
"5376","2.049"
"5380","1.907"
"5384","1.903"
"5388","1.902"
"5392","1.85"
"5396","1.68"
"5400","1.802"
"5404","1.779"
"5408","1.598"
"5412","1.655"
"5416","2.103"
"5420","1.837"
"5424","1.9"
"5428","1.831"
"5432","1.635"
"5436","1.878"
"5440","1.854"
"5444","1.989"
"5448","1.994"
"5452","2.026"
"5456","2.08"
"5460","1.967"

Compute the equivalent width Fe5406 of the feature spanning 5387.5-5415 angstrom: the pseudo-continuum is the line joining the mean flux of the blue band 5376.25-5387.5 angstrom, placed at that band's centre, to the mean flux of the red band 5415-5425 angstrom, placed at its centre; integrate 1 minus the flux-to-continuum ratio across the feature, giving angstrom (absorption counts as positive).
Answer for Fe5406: 2.5 angstrom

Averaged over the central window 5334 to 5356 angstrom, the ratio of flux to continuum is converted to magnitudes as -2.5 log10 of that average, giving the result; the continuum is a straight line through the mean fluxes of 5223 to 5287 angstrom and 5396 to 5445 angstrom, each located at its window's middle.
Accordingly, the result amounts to -0.11 mag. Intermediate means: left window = 1.78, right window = 1.81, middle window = 1.99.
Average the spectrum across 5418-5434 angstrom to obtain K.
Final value 1.8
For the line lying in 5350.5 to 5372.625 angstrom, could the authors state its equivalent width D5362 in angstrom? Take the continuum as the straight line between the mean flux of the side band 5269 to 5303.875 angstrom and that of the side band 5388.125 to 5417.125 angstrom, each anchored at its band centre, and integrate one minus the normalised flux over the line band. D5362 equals -1.5 angstrom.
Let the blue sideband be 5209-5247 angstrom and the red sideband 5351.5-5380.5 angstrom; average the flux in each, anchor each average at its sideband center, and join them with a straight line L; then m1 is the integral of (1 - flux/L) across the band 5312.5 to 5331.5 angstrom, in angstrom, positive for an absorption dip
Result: -0.4 angstrom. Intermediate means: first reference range 1.75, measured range 1.92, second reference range 1.93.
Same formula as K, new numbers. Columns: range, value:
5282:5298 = 1.95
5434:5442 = 1.87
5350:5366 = 1.94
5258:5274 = 1.69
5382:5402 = 1.83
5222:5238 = 1.77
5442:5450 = 1.99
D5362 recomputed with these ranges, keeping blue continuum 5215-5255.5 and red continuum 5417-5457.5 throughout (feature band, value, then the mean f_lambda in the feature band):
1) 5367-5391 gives -0.7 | 1.92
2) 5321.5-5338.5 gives -1.5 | 2.01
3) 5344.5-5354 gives -0.7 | 1.99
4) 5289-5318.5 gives -2.0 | 1.95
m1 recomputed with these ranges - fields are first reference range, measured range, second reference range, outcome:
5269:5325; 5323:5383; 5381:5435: -3.80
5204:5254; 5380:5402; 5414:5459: 0.56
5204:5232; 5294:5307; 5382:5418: -1.51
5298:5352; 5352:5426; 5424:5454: 2.16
